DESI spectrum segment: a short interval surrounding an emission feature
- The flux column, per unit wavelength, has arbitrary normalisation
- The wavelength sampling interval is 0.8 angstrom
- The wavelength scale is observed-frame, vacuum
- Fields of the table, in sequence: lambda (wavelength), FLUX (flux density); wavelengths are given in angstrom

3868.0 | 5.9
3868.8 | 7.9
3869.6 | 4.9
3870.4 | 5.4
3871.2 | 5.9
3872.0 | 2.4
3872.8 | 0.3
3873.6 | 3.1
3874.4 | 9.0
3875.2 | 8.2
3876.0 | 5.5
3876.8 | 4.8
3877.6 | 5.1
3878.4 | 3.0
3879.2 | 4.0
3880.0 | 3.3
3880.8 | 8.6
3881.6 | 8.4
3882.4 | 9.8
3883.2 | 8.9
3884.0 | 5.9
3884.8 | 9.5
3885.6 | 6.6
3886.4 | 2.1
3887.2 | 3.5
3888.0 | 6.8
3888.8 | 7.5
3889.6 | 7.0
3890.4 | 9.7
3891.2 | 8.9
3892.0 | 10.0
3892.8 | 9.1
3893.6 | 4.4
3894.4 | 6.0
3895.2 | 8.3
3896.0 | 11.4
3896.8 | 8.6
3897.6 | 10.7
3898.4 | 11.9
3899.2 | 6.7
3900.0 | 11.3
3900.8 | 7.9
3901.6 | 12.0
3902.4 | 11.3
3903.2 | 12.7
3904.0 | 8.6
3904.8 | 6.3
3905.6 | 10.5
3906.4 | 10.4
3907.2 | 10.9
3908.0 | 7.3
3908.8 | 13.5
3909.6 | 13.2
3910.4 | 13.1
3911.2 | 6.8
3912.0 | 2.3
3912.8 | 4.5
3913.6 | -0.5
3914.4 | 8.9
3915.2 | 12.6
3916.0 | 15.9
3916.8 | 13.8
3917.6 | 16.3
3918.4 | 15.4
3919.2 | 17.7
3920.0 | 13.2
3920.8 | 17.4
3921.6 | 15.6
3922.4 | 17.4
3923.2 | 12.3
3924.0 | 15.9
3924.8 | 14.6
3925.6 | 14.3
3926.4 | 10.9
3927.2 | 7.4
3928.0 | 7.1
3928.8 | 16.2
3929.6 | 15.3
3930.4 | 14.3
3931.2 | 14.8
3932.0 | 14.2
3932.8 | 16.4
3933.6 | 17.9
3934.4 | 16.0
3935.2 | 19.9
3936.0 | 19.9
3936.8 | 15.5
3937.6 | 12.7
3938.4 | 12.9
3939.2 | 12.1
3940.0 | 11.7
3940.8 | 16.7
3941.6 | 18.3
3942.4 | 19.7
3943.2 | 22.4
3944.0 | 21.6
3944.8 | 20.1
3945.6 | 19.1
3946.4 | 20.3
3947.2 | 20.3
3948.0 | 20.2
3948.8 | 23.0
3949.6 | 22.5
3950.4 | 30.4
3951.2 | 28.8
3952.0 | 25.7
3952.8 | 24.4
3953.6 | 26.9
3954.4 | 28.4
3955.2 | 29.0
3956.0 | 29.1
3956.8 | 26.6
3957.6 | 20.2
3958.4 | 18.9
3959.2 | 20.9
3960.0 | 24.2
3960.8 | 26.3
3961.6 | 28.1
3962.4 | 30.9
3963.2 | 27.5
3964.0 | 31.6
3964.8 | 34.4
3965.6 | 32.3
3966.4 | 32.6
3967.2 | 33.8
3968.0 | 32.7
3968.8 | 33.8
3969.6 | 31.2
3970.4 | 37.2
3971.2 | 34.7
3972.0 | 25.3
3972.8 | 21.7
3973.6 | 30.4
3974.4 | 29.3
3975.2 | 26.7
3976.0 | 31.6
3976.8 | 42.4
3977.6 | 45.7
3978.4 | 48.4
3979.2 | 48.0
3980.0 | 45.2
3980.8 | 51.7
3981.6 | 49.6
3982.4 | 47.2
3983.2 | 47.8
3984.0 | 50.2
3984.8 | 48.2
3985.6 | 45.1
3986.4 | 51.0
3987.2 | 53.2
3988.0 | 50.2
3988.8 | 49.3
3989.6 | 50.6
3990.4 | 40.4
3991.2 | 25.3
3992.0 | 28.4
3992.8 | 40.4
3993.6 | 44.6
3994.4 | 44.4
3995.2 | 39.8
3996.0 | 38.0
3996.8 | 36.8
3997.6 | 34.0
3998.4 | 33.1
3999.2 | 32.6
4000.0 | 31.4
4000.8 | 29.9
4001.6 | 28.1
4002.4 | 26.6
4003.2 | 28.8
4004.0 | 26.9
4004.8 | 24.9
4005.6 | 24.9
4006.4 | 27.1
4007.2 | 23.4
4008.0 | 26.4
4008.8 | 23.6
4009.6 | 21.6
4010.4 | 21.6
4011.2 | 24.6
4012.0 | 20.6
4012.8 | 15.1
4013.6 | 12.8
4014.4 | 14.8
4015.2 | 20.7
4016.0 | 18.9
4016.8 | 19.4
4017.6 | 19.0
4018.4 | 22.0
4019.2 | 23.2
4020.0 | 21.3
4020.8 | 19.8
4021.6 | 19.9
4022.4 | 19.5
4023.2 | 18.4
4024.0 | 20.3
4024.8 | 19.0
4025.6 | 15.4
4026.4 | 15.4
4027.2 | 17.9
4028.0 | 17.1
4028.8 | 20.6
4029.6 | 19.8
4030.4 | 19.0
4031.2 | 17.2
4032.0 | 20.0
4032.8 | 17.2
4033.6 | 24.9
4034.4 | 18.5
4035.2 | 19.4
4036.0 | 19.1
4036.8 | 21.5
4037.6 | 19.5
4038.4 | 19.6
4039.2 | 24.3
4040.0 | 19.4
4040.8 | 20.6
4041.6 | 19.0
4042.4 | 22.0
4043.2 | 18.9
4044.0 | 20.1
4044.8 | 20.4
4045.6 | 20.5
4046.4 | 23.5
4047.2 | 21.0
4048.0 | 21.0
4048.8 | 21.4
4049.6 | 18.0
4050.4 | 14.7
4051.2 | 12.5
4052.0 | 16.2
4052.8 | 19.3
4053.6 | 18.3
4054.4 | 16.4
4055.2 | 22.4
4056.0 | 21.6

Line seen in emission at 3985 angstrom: Lyman alpha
